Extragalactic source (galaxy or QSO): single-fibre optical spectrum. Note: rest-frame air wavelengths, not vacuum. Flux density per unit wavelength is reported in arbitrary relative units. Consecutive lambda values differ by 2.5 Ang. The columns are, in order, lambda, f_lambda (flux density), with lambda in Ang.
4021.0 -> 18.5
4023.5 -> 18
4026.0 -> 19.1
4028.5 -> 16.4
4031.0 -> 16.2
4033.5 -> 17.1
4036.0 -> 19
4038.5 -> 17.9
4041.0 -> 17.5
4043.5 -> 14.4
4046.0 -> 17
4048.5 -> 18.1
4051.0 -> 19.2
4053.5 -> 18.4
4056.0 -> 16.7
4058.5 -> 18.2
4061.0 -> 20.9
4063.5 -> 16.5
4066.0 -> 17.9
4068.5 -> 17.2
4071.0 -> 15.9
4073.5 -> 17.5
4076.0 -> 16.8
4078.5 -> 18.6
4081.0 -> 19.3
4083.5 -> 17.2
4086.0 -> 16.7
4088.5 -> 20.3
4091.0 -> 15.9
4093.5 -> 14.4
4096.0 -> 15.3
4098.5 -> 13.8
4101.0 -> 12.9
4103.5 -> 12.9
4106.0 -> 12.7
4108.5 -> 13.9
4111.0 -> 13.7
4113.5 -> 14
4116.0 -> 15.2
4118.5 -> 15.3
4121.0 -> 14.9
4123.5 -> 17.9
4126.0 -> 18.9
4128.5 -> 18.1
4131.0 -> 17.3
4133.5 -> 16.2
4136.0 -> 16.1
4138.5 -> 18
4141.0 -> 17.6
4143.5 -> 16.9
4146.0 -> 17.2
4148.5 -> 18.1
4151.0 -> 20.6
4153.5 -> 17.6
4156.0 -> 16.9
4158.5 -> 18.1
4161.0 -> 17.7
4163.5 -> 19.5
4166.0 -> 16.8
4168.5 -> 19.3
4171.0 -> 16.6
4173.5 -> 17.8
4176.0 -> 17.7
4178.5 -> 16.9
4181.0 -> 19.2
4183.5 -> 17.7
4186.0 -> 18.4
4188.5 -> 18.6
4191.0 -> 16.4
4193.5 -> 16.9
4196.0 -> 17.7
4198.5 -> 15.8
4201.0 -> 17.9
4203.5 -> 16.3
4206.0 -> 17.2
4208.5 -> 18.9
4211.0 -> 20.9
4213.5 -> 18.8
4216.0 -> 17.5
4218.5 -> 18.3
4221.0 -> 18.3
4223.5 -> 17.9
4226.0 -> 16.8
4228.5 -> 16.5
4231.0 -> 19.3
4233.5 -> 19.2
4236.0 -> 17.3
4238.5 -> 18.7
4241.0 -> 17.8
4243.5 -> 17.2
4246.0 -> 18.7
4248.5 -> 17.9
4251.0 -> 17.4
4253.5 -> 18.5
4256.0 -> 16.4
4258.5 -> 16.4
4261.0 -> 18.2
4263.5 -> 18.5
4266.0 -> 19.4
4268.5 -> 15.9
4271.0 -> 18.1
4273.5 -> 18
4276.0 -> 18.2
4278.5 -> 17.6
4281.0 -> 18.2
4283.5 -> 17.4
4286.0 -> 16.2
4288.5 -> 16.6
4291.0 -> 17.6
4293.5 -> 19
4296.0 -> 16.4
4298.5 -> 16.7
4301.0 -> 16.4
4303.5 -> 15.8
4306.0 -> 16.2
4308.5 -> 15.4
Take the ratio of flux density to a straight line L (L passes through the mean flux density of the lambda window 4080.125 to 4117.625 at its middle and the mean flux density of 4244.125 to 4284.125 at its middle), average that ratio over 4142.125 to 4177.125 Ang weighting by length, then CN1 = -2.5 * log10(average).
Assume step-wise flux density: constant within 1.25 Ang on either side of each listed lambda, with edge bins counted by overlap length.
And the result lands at -0.11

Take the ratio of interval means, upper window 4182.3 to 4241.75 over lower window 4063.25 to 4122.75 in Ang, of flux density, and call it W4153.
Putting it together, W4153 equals 1.13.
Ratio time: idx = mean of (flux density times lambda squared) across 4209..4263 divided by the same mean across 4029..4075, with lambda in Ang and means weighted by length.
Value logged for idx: 1.1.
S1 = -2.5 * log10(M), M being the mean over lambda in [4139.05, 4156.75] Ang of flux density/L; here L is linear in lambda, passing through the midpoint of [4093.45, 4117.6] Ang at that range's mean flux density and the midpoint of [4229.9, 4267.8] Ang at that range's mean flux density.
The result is -0.18 mag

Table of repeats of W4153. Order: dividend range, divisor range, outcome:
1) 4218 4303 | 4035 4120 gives 1.07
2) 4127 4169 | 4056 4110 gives 1.08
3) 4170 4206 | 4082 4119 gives 1.16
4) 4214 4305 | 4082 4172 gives 1.07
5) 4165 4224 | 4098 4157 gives 1.10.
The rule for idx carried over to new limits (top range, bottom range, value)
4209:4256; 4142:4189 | 1.04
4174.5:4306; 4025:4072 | 1.10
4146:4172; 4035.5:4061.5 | 1.07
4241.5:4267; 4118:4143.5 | 1.11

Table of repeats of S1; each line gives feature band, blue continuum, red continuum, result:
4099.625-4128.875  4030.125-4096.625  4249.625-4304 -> 0.17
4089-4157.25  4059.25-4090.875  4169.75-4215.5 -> 0.11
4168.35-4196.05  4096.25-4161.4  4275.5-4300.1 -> -0.07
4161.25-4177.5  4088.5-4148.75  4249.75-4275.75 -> -0.09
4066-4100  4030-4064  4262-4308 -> 0.05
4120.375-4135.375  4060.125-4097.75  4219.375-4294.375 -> 0.01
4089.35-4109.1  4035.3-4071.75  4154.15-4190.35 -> 0.25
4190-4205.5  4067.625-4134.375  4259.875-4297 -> 0.00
